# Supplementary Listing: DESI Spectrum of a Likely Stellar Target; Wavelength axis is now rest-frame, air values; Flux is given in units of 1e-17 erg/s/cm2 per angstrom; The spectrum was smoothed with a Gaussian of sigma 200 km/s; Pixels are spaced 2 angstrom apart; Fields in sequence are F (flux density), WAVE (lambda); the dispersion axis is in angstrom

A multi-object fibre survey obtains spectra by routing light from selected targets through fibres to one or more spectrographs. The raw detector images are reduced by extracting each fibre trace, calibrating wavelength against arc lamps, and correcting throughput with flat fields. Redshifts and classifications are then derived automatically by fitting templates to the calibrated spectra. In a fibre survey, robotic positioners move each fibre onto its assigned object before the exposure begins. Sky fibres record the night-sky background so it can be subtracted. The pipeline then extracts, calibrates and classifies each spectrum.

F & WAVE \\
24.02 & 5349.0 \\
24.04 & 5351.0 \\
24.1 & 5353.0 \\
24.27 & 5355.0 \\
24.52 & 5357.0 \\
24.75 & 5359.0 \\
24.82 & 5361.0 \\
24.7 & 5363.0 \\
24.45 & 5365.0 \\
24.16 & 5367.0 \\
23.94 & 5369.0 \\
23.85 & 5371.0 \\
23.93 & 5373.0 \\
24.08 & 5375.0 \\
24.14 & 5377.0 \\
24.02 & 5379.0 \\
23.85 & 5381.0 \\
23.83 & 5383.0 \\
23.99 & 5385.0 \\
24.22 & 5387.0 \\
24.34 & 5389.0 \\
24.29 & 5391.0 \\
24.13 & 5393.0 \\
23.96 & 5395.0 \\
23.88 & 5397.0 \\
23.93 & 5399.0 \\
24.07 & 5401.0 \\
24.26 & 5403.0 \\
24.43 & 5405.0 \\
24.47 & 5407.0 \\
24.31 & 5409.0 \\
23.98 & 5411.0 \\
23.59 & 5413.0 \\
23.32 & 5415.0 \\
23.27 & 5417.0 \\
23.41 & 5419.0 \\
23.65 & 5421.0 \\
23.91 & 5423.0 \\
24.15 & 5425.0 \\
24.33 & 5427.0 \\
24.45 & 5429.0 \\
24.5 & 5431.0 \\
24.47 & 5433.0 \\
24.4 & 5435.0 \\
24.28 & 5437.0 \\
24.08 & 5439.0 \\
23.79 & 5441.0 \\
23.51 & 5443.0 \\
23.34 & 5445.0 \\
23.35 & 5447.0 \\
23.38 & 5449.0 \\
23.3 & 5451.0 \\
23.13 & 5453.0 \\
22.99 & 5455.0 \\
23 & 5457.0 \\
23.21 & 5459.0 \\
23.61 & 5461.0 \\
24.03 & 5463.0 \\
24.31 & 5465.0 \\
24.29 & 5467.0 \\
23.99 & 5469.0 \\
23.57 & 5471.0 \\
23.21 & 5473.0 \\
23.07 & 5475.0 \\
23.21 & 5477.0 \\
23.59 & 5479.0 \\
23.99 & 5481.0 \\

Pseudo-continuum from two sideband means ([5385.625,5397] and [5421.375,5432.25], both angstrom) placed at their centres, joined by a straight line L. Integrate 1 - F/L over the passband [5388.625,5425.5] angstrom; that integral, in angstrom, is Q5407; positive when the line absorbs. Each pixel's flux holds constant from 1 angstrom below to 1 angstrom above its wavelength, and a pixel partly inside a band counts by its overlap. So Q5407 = 0.4 angstrom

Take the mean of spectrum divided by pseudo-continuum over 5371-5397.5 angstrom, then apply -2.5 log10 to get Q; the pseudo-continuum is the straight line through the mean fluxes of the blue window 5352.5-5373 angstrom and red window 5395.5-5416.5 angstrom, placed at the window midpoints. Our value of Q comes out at 0.006 mag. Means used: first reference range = 24.3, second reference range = 24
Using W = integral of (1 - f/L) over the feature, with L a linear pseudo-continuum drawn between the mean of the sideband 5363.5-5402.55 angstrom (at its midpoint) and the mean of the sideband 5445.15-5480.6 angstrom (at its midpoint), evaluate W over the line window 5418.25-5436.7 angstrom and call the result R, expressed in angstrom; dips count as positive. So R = -0.3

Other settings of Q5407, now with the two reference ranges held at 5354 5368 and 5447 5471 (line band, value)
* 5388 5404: 0.05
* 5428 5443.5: -0.27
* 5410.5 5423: 0.22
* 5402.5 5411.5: -0.09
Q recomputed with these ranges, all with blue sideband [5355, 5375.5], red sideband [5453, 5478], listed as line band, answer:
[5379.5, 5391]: 0.00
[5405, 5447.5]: -0.01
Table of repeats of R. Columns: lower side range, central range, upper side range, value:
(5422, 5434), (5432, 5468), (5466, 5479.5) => 0.37 angstrom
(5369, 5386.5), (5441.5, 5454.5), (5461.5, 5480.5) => 0.23 angstrom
